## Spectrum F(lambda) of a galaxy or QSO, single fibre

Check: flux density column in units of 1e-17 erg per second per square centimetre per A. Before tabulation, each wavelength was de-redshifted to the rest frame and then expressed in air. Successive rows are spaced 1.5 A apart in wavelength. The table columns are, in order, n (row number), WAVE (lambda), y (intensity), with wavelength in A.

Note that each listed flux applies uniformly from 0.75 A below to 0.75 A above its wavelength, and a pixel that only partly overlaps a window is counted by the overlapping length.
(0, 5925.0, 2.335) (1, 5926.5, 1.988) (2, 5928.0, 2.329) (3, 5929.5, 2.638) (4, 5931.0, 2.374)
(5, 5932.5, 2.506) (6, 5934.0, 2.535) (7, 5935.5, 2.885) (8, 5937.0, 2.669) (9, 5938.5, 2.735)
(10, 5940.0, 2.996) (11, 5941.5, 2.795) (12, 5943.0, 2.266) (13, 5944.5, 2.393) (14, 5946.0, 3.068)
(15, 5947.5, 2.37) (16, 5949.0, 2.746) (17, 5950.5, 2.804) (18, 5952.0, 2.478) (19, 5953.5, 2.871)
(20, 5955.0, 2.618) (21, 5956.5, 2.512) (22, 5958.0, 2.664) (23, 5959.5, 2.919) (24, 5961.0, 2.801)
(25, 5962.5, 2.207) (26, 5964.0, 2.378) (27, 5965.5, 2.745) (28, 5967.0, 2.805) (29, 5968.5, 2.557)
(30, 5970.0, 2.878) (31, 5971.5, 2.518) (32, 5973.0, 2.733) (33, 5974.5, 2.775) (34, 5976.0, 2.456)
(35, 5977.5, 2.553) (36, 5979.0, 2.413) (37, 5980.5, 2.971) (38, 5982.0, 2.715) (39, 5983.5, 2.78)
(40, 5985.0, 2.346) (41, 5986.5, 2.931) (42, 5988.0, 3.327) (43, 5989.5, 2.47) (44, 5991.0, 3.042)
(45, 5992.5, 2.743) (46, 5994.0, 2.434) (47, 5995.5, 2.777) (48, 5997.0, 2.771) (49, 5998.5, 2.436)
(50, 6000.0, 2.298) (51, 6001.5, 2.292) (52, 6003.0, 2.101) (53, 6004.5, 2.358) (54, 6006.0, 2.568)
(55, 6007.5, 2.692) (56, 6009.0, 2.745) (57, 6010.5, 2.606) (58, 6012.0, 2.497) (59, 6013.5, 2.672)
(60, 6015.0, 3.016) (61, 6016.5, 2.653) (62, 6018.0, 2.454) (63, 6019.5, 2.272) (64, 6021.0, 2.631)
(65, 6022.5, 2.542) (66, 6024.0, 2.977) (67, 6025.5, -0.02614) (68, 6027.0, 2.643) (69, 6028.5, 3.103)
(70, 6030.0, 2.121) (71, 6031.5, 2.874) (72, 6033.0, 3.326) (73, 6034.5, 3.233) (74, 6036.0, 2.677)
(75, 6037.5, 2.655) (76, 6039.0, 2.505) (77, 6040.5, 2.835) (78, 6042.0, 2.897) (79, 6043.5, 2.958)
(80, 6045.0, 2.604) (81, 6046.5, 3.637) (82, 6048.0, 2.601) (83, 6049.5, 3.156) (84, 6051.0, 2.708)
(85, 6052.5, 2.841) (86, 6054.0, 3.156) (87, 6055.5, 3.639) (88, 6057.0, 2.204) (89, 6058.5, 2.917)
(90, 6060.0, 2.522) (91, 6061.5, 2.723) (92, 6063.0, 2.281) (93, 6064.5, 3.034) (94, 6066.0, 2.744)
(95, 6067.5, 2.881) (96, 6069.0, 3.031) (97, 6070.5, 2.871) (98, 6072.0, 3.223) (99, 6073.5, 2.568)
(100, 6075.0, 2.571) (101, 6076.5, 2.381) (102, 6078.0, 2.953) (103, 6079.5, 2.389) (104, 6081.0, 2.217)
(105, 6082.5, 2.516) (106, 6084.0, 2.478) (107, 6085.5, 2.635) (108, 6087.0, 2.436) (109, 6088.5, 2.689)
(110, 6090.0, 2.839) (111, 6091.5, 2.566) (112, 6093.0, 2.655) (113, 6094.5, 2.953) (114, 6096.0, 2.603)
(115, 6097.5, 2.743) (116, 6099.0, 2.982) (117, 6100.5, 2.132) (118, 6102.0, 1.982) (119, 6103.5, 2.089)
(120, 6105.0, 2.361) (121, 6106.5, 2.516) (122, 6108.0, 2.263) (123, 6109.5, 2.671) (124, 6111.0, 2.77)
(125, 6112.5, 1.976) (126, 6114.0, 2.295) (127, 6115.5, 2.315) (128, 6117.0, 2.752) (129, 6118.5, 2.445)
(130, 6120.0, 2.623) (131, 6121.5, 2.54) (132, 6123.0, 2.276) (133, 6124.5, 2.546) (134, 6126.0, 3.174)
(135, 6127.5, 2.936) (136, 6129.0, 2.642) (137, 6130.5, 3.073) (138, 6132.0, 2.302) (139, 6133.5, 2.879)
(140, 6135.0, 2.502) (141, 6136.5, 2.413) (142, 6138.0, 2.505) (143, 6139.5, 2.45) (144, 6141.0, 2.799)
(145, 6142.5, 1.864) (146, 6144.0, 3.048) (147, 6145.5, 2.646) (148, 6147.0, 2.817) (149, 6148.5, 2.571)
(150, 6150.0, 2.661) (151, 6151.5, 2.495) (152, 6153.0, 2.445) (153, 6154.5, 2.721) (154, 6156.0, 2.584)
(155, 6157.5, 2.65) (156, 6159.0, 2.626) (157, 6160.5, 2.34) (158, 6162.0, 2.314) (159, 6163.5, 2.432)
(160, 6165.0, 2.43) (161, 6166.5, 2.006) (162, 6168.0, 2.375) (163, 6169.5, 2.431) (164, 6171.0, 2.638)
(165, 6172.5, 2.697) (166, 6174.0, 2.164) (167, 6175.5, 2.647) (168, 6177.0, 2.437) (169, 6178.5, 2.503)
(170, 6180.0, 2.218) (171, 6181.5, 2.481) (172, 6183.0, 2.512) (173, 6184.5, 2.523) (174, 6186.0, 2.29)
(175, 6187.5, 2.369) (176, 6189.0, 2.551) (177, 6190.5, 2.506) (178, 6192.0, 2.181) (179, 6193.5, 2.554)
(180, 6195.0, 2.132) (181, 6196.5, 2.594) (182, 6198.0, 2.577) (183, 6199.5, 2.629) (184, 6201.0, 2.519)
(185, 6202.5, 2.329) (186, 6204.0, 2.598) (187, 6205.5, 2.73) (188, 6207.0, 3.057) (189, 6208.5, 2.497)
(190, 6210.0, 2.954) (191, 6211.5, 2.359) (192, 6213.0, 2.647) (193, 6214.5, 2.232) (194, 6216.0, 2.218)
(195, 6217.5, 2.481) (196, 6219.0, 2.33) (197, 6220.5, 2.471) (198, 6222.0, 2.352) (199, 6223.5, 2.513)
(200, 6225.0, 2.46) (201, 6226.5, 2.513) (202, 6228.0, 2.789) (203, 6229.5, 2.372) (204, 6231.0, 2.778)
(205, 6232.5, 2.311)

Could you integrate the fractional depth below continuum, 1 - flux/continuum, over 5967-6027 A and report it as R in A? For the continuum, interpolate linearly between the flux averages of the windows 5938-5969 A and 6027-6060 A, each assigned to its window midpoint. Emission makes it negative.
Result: 4.1 A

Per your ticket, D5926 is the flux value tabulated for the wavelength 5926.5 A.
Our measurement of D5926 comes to 1.988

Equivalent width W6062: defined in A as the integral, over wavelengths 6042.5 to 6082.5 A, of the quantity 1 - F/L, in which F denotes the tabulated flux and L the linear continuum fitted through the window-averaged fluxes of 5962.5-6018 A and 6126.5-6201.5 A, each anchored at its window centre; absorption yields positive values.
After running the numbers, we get -3.28 A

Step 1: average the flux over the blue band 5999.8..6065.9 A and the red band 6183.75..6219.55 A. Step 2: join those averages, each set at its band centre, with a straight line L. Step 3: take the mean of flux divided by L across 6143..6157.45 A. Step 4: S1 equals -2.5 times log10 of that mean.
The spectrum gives -0.04 mag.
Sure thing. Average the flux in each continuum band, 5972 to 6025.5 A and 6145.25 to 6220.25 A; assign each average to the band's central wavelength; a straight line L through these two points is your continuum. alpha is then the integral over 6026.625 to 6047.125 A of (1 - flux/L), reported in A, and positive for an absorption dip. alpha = -2.3 A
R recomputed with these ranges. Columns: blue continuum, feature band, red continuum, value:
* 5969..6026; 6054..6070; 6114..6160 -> -1.4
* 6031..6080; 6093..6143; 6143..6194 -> 2.2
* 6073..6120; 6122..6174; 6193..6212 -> -0.3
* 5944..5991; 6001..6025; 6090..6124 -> 0.7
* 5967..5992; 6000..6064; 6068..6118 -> -0.4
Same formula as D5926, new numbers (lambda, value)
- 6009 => 2.745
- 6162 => 2.314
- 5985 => 2.346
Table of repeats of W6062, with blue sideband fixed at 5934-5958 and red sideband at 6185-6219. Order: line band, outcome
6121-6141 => -0.74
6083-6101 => -0.52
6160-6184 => 0.97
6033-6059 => -3.02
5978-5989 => -0.51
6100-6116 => 1.58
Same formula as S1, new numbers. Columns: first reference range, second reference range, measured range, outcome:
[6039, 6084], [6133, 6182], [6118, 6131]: -0.04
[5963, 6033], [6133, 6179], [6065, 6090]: -0.05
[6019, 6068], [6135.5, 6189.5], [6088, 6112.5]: 0.03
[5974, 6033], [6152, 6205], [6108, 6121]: 0.01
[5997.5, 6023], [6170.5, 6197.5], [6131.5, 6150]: -0.05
